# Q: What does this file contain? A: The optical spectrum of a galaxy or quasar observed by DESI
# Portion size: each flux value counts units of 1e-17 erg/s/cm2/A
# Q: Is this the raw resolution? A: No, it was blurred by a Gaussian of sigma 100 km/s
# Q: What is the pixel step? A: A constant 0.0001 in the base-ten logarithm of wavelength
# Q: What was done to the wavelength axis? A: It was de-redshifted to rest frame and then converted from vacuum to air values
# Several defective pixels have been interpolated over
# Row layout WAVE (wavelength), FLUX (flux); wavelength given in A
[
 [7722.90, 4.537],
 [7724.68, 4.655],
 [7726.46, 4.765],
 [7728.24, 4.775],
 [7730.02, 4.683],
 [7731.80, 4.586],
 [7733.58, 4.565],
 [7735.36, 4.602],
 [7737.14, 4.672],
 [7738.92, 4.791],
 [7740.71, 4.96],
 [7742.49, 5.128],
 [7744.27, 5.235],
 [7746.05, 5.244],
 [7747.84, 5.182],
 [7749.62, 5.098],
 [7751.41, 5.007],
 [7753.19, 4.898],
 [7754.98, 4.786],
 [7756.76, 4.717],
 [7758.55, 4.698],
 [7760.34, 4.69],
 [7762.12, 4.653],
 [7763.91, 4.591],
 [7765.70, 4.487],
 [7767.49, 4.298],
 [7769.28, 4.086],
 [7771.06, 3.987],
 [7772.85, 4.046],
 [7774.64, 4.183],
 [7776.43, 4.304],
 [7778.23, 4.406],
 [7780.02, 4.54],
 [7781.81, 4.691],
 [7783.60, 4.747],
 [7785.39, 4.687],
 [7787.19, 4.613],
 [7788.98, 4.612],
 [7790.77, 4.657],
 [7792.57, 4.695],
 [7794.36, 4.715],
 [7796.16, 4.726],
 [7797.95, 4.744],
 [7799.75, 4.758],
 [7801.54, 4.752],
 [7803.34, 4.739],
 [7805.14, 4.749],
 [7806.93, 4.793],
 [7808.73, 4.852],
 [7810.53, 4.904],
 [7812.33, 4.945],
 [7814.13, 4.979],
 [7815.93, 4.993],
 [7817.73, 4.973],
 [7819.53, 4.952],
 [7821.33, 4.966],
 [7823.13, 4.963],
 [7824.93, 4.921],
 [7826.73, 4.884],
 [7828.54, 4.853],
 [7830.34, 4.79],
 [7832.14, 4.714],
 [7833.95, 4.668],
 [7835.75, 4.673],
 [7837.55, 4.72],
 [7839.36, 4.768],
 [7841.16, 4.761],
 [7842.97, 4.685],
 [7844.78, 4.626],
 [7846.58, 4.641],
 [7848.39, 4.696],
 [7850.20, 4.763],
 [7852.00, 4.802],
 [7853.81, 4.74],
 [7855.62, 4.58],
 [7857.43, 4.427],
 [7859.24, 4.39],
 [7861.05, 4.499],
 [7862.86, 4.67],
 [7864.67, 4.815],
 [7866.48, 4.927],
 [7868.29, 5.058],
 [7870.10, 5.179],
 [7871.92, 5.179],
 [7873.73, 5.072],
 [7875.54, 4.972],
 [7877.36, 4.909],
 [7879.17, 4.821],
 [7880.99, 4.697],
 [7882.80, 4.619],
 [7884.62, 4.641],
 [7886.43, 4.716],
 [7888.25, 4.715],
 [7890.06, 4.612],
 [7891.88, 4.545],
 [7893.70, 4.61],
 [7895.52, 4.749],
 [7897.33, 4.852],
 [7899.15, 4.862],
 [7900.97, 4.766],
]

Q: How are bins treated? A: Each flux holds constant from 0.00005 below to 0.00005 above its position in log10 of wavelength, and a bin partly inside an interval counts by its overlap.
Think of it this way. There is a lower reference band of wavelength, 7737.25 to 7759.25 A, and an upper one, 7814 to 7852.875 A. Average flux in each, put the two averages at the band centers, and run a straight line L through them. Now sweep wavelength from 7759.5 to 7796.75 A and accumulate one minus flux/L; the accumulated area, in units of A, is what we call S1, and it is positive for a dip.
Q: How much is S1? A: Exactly 3.2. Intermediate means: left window 4.97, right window 4.81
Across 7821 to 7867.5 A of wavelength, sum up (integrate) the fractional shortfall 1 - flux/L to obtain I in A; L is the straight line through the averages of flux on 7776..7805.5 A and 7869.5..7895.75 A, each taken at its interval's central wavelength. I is 0.1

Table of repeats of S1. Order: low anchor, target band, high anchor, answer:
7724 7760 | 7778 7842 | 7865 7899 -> 0.8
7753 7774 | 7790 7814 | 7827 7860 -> -1.0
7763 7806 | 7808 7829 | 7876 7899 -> -1.6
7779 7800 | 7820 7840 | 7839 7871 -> -0.5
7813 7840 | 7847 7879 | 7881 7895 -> -0.5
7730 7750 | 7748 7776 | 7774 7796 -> 1.1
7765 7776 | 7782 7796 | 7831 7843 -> -1.1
